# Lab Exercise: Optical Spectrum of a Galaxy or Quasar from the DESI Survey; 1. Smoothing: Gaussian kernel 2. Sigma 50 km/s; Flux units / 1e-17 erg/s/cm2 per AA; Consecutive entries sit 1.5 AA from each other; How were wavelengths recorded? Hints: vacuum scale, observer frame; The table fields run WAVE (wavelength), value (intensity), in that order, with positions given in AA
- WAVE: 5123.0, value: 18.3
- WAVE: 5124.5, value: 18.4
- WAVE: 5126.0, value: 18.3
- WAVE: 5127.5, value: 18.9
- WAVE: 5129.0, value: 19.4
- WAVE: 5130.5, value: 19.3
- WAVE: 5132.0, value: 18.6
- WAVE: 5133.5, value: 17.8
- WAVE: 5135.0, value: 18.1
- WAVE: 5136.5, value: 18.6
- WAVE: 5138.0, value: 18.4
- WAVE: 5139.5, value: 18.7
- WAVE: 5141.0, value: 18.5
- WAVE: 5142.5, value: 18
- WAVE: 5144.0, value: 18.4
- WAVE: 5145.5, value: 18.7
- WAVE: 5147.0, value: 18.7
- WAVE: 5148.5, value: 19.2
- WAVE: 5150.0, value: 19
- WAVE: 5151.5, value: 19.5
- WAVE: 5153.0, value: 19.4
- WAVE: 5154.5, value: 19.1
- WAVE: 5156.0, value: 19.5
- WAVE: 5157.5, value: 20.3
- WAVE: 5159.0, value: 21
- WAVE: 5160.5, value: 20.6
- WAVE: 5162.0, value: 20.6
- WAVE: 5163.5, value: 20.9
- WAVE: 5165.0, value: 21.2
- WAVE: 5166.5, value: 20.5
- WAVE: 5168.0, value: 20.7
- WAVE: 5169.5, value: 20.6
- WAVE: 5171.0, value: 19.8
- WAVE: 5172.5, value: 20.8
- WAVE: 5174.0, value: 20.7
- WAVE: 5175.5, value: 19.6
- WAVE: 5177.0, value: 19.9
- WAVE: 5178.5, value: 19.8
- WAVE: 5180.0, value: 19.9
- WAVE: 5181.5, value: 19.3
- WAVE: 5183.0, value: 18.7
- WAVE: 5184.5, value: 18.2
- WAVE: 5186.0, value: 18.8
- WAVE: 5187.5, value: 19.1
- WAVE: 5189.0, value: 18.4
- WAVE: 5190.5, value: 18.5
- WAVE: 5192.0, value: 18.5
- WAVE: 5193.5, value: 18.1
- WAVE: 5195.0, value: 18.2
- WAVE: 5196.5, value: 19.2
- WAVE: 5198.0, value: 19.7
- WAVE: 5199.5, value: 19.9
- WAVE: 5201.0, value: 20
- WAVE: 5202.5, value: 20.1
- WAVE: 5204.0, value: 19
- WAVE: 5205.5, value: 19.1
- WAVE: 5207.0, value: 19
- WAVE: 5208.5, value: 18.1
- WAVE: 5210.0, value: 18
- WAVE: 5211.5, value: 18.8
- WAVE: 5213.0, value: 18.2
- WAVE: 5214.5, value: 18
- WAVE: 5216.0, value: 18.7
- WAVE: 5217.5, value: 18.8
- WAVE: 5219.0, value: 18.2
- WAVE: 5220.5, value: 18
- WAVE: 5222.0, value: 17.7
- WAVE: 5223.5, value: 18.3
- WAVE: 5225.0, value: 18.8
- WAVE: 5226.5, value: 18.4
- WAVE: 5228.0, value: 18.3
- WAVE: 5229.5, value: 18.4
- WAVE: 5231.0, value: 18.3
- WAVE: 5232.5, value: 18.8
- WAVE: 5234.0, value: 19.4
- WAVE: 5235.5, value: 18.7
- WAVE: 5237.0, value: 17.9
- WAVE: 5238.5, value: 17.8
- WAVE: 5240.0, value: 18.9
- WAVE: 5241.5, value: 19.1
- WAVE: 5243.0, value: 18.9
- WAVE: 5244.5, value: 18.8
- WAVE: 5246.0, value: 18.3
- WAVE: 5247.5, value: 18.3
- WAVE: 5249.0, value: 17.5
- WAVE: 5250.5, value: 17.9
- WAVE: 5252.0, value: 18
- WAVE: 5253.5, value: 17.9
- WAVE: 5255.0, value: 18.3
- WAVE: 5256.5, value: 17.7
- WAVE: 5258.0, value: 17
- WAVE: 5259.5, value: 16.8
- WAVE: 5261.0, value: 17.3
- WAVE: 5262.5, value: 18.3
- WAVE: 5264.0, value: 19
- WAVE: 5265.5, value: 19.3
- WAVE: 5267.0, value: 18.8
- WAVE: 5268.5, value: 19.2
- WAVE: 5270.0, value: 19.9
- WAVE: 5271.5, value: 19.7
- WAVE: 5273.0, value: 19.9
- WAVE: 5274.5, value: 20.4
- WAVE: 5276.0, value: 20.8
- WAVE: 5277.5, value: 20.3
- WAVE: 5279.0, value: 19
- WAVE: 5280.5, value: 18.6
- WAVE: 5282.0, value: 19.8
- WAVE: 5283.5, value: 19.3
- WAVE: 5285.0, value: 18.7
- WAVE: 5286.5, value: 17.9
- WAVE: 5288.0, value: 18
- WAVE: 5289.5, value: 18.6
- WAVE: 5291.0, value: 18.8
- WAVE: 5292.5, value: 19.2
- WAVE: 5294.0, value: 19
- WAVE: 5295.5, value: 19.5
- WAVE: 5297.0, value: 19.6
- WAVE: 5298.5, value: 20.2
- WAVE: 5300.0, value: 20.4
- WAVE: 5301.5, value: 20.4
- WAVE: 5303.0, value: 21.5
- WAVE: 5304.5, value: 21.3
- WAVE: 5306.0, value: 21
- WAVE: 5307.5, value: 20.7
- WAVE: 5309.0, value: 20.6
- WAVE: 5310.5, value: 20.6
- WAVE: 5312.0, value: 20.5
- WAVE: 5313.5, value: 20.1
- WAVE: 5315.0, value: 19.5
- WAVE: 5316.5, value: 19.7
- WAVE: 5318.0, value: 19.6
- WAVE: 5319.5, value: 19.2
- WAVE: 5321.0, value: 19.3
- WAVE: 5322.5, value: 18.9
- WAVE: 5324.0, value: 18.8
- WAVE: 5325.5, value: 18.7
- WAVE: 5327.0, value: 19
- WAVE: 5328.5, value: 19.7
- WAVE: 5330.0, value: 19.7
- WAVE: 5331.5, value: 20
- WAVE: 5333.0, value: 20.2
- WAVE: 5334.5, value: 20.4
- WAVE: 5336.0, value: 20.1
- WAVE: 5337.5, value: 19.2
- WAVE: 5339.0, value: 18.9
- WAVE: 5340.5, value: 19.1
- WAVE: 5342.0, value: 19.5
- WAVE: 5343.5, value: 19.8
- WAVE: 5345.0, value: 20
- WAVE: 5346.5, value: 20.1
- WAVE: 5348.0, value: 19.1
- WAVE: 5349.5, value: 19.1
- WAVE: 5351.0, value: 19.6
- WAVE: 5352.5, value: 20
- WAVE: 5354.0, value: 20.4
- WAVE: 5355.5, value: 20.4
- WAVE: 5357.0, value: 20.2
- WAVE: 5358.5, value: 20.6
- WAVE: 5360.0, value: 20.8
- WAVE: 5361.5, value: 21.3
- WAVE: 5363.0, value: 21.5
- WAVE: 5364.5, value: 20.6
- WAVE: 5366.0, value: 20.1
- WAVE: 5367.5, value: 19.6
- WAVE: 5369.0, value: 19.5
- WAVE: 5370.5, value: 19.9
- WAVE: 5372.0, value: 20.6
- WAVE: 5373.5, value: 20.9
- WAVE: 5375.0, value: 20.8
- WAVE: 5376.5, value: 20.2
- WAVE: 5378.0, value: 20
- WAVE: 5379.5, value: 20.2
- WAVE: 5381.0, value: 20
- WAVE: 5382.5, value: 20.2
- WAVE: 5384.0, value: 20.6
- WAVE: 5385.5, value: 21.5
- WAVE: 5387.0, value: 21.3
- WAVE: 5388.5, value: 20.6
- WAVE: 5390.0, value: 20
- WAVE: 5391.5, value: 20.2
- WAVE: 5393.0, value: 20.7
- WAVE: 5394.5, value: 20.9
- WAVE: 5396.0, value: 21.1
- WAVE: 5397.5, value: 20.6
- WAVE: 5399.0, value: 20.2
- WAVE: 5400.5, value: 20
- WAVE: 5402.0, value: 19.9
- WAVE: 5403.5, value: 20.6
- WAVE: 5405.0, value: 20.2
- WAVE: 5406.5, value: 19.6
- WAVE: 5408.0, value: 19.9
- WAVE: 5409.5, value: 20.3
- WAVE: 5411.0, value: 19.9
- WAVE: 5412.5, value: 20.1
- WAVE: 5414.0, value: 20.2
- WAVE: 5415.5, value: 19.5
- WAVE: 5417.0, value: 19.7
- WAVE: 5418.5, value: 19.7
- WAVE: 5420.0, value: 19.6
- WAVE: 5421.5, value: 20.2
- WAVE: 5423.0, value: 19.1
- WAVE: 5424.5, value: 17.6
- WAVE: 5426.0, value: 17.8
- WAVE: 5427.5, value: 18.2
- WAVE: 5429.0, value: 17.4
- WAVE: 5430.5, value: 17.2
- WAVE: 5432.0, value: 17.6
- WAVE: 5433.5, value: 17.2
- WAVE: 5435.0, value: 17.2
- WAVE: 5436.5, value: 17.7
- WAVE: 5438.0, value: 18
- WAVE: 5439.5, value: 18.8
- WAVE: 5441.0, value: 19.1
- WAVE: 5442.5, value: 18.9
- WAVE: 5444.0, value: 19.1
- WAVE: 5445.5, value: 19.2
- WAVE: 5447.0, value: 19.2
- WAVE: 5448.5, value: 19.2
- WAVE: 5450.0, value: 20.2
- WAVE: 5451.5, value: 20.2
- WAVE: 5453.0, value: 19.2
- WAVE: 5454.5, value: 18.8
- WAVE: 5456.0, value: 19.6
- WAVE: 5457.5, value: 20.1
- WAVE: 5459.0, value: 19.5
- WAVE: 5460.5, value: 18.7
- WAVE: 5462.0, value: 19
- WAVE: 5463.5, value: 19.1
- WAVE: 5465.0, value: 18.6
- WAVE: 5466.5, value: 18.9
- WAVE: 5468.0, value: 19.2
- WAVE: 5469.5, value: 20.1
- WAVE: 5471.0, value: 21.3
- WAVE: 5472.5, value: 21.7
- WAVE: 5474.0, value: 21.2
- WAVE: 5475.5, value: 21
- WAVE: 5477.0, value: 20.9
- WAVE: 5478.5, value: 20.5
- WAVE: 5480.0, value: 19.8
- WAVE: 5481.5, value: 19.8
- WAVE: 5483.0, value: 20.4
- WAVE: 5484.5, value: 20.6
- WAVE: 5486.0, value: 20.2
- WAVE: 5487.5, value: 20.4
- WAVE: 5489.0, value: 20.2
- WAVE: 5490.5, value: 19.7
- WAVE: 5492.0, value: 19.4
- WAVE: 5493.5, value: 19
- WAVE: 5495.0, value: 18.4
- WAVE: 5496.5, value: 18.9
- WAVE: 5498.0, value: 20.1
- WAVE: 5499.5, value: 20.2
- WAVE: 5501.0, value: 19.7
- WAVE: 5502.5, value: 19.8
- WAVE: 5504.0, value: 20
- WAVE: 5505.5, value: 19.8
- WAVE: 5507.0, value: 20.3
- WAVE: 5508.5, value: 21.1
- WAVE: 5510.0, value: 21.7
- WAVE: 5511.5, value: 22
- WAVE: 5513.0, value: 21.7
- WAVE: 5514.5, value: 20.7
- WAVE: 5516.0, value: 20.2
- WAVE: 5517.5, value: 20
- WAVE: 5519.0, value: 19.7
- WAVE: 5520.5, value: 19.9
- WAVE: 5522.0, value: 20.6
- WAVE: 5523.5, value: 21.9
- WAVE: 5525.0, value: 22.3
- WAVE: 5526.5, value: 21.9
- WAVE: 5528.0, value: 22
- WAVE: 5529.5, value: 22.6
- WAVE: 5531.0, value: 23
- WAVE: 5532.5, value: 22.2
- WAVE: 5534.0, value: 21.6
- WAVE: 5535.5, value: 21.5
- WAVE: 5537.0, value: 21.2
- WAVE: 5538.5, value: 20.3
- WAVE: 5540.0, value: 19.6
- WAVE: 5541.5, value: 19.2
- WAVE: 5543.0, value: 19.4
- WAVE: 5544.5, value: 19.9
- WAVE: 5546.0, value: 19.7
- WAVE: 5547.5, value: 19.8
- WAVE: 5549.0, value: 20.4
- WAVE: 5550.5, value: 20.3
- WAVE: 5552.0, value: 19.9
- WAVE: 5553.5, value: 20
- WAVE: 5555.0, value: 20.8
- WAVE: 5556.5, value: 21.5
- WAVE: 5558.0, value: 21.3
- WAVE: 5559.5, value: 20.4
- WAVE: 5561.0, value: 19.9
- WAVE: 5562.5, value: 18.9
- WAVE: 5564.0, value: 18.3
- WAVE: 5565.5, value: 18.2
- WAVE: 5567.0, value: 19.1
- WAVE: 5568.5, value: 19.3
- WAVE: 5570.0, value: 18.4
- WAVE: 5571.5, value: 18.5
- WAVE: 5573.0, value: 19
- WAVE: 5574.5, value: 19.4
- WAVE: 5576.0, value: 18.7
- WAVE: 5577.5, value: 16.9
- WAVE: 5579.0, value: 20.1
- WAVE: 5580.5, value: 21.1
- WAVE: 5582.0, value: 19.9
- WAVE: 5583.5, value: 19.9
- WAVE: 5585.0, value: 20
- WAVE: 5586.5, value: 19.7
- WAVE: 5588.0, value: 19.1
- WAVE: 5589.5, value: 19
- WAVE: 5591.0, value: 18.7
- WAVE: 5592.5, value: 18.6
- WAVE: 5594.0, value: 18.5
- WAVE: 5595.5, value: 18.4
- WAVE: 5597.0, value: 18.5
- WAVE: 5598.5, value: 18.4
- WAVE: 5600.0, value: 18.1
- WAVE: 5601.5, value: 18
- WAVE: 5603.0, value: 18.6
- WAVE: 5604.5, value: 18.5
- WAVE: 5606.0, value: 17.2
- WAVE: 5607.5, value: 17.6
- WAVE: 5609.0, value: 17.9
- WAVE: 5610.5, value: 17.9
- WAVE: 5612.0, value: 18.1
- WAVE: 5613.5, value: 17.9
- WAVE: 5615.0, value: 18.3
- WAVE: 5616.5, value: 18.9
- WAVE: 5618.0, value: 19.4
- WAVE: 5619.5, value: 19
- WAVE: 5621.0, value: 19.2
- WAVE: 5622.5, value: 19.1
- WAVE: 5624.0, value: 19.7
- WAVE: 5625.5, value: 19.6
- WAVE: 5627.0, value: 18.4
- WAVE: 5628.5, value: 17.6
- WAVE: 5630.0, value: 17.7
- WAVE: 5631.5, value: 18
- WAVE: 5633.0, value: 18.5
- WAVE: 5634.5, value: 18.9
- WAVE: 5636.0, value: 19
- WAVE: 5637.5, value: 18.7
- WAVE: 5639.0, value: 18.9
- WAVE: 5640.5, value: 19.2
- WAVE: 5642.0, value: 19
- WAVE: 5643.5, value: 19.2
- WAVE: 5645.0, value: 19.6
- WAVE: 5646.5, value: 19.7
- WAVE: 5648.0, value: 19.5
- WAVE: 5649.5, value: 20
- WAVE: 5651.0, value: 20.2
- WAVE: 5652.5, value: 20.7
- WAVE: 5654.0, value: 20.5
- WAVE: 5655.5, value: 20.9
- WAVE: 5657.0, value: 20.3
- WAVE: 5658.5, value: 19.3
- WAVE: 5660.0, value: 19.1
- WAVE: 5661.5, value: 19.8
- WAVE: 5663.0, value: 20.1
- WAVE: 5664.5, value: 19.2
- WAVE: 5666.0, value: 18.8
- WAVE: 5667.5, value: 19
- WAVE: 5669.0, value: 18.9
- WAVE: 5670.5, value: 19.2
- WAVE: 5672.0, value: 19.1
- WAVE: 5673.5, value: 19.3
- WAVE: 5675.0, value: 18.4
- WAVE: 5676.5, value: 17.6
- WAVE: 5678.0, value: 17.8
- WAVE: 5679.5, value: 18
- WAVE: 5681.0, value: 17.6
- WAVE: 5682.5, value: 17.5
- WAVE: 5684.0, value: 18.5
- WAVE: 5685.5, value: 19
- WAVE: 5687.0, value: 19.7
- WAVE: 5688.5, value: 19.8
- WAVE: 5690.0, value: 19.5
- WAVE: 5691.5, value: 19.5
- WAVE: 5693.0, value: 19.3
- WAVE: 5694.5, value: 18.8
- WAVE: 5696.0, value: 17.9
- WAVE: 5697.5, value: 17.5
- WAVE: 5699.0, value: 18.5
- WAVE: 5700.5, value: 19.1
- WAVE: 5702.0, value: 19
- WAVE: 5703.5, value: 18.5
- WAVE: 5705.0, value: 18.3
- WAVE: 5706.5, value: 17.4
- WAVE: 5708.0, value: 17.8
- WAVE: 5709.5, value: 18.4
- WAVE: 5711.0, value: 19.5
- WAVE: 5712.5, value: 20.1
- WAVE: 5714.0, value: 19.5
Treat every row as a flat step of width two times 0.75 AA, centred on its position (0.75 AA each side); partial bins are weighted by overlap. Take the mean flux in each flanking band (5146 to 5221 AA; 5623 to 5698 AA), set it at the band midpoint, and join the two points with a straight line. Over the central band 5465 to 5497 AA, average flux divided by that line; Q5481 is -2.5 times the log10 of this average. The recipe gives -0.05 mag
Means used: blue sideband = 19.4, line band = 20.1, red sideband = 19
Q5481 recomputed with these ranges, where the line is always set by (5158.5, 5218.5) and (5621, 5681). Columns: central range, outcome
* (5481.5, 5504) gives -0.03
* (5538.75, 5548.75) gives -0.03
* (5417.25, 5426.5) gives 0.01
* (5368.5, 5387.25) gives -0.06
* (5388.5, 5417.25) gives -0.05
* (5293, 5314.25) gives -0.06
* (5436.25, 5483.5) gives -0.02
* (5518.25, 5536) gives -0.13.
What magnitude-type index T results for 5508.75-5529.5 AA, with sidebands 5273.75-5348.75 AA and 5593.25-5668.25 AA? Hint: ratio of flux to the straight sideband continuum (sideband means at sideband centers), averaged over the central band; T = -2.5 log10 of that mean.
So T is -0.11 mag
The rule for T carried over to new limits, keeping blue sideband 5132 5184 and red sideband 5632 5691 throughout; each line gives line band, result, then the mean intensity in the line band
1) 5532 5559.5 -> -0.066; 20.5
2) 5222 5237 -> 0.055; 18.5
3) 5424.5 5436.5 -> 0.106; 17.5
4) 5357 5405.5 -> -0.060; 20.5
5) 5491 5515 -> -0.048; 20.2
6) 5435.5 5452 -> 0.018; 19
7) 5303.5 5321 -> -0.045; 20.2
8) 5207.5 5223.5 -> 0.070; 18.3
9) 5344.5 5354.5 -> -0.019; 19.7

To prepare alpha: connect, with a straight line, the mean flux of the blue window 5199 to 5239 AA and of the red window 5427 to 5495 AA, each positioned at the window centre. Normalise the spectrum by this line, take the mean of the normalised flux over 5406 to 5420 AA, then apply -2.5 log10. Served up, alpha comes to -0.04 mag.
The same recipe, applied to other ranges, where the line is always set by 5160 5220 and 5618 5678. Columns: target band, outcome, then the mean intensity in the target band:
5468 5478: -0.089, 20.9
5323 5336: -0.016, 19.6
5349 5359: -0.042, 20.1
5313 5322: -0.013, 19.5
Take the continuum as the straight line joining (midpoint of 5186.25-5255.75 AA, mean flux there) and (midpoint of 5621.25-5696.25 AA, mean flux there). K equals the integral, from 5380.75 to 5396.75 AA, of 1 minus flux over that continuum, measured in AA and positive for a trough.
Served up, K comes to -1.62 AA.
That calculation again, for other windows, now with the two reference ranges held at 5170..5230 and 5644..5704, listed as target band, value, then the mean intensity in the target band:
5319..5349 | -0.8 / 19.5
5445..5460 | -0.4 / 19.5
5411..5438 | 0.6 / 18.6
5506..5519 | -1.2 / 20.9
